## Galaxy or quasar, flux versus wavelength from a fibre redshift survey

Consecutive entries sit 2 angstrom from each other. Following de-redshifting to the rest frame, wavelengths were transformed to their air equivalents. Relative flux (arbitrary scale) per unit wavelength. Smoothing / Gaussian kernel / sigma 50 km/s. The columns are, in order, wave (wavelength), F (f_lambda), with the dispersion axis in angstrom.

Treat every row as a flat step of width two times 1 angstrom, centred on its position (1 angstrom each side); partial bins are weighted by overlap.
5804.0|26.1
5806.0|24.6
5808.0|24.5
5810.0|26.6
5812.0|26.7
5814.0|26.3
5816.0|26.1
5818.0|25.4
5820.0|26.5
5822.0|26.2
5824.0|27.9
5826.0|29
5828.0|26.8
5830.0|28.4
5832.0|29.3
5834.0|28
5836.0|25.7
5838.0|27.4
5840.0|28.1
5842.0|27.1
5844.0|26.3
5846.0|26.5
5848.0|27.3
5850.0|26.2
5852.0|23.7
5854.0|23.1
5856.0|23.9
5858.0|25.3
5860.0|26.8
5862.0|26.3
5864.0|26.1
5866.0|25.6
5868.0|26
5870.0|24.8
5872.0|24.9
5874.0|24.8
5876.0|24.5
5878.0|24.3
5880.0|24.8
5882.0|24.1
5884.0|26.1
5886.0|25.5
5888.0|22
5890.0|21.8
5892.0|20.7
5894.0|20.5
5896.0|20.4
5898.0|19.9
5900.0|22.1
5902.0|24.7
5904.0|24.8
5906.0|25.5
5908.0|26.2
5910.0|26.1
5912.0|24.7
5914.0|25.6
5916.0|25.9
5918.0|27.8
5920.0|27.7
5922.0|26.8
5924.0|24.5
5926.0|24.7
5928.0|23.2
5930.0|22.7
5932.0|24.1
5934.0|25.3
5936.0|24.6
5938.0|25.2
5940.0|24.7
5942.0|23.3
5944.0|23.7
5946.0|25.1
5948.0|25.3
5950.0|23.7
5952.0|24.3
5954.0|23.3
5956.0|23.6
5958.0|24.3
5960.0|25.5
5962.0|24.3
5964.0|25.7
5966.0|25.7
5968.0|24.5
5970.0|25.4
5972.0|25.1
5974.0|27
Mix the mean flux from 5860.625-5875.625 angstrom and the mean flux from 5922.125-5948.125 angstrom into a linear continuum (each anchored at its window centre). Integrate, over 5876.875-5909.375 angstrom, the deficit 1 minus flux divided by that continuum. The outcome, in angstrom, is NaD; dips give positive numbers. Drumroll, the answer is 2.2 angstrom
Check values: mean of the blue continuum 25.5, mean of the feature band 23.4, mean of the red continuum 24.4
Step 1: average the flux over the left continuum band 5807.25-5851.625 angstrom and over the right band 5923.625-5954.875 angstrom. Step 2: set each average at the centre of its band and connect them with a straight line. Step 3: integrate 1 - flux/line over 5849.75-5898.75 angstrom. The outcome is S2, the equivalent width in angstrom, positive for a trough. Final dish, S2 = 3.3 angstrom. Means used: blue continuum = 26.9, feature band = 24.1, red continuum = 24.2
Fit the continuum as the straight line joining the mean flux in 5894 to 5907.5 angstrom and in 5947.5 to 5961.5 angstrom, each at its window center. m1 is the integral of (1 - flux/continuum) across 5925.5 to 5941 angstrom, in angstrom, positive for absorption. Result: -0.40 angstrom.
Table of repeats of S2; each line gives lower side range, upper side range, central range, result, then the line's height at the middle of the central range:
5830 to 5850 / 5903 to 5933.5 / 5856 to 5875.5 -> 0.8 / 26.7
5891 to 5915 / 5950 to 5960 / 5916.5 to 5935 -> -1.2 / 23.7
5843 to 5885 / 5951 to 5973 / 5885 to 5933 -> 1.8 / 25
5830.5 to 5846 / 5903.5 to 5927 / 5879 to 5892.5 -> 1.4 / 26.5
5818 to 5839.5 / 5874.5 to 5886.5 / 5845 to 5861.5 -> 0.5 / 26.2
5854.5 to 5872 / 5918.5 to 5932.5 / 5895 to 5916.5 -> 0.8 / 25.1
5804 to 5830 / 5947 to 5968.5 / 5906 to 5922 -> -0.7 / 25.2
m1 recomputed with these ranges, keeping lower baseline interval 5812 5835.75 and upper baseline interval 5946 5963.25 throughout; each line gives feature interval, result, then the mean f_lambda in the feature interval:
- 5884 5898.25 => 2.1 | 21.9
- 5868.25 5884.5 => 0.8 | 24.8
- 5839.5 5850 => -0.1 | 26.9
